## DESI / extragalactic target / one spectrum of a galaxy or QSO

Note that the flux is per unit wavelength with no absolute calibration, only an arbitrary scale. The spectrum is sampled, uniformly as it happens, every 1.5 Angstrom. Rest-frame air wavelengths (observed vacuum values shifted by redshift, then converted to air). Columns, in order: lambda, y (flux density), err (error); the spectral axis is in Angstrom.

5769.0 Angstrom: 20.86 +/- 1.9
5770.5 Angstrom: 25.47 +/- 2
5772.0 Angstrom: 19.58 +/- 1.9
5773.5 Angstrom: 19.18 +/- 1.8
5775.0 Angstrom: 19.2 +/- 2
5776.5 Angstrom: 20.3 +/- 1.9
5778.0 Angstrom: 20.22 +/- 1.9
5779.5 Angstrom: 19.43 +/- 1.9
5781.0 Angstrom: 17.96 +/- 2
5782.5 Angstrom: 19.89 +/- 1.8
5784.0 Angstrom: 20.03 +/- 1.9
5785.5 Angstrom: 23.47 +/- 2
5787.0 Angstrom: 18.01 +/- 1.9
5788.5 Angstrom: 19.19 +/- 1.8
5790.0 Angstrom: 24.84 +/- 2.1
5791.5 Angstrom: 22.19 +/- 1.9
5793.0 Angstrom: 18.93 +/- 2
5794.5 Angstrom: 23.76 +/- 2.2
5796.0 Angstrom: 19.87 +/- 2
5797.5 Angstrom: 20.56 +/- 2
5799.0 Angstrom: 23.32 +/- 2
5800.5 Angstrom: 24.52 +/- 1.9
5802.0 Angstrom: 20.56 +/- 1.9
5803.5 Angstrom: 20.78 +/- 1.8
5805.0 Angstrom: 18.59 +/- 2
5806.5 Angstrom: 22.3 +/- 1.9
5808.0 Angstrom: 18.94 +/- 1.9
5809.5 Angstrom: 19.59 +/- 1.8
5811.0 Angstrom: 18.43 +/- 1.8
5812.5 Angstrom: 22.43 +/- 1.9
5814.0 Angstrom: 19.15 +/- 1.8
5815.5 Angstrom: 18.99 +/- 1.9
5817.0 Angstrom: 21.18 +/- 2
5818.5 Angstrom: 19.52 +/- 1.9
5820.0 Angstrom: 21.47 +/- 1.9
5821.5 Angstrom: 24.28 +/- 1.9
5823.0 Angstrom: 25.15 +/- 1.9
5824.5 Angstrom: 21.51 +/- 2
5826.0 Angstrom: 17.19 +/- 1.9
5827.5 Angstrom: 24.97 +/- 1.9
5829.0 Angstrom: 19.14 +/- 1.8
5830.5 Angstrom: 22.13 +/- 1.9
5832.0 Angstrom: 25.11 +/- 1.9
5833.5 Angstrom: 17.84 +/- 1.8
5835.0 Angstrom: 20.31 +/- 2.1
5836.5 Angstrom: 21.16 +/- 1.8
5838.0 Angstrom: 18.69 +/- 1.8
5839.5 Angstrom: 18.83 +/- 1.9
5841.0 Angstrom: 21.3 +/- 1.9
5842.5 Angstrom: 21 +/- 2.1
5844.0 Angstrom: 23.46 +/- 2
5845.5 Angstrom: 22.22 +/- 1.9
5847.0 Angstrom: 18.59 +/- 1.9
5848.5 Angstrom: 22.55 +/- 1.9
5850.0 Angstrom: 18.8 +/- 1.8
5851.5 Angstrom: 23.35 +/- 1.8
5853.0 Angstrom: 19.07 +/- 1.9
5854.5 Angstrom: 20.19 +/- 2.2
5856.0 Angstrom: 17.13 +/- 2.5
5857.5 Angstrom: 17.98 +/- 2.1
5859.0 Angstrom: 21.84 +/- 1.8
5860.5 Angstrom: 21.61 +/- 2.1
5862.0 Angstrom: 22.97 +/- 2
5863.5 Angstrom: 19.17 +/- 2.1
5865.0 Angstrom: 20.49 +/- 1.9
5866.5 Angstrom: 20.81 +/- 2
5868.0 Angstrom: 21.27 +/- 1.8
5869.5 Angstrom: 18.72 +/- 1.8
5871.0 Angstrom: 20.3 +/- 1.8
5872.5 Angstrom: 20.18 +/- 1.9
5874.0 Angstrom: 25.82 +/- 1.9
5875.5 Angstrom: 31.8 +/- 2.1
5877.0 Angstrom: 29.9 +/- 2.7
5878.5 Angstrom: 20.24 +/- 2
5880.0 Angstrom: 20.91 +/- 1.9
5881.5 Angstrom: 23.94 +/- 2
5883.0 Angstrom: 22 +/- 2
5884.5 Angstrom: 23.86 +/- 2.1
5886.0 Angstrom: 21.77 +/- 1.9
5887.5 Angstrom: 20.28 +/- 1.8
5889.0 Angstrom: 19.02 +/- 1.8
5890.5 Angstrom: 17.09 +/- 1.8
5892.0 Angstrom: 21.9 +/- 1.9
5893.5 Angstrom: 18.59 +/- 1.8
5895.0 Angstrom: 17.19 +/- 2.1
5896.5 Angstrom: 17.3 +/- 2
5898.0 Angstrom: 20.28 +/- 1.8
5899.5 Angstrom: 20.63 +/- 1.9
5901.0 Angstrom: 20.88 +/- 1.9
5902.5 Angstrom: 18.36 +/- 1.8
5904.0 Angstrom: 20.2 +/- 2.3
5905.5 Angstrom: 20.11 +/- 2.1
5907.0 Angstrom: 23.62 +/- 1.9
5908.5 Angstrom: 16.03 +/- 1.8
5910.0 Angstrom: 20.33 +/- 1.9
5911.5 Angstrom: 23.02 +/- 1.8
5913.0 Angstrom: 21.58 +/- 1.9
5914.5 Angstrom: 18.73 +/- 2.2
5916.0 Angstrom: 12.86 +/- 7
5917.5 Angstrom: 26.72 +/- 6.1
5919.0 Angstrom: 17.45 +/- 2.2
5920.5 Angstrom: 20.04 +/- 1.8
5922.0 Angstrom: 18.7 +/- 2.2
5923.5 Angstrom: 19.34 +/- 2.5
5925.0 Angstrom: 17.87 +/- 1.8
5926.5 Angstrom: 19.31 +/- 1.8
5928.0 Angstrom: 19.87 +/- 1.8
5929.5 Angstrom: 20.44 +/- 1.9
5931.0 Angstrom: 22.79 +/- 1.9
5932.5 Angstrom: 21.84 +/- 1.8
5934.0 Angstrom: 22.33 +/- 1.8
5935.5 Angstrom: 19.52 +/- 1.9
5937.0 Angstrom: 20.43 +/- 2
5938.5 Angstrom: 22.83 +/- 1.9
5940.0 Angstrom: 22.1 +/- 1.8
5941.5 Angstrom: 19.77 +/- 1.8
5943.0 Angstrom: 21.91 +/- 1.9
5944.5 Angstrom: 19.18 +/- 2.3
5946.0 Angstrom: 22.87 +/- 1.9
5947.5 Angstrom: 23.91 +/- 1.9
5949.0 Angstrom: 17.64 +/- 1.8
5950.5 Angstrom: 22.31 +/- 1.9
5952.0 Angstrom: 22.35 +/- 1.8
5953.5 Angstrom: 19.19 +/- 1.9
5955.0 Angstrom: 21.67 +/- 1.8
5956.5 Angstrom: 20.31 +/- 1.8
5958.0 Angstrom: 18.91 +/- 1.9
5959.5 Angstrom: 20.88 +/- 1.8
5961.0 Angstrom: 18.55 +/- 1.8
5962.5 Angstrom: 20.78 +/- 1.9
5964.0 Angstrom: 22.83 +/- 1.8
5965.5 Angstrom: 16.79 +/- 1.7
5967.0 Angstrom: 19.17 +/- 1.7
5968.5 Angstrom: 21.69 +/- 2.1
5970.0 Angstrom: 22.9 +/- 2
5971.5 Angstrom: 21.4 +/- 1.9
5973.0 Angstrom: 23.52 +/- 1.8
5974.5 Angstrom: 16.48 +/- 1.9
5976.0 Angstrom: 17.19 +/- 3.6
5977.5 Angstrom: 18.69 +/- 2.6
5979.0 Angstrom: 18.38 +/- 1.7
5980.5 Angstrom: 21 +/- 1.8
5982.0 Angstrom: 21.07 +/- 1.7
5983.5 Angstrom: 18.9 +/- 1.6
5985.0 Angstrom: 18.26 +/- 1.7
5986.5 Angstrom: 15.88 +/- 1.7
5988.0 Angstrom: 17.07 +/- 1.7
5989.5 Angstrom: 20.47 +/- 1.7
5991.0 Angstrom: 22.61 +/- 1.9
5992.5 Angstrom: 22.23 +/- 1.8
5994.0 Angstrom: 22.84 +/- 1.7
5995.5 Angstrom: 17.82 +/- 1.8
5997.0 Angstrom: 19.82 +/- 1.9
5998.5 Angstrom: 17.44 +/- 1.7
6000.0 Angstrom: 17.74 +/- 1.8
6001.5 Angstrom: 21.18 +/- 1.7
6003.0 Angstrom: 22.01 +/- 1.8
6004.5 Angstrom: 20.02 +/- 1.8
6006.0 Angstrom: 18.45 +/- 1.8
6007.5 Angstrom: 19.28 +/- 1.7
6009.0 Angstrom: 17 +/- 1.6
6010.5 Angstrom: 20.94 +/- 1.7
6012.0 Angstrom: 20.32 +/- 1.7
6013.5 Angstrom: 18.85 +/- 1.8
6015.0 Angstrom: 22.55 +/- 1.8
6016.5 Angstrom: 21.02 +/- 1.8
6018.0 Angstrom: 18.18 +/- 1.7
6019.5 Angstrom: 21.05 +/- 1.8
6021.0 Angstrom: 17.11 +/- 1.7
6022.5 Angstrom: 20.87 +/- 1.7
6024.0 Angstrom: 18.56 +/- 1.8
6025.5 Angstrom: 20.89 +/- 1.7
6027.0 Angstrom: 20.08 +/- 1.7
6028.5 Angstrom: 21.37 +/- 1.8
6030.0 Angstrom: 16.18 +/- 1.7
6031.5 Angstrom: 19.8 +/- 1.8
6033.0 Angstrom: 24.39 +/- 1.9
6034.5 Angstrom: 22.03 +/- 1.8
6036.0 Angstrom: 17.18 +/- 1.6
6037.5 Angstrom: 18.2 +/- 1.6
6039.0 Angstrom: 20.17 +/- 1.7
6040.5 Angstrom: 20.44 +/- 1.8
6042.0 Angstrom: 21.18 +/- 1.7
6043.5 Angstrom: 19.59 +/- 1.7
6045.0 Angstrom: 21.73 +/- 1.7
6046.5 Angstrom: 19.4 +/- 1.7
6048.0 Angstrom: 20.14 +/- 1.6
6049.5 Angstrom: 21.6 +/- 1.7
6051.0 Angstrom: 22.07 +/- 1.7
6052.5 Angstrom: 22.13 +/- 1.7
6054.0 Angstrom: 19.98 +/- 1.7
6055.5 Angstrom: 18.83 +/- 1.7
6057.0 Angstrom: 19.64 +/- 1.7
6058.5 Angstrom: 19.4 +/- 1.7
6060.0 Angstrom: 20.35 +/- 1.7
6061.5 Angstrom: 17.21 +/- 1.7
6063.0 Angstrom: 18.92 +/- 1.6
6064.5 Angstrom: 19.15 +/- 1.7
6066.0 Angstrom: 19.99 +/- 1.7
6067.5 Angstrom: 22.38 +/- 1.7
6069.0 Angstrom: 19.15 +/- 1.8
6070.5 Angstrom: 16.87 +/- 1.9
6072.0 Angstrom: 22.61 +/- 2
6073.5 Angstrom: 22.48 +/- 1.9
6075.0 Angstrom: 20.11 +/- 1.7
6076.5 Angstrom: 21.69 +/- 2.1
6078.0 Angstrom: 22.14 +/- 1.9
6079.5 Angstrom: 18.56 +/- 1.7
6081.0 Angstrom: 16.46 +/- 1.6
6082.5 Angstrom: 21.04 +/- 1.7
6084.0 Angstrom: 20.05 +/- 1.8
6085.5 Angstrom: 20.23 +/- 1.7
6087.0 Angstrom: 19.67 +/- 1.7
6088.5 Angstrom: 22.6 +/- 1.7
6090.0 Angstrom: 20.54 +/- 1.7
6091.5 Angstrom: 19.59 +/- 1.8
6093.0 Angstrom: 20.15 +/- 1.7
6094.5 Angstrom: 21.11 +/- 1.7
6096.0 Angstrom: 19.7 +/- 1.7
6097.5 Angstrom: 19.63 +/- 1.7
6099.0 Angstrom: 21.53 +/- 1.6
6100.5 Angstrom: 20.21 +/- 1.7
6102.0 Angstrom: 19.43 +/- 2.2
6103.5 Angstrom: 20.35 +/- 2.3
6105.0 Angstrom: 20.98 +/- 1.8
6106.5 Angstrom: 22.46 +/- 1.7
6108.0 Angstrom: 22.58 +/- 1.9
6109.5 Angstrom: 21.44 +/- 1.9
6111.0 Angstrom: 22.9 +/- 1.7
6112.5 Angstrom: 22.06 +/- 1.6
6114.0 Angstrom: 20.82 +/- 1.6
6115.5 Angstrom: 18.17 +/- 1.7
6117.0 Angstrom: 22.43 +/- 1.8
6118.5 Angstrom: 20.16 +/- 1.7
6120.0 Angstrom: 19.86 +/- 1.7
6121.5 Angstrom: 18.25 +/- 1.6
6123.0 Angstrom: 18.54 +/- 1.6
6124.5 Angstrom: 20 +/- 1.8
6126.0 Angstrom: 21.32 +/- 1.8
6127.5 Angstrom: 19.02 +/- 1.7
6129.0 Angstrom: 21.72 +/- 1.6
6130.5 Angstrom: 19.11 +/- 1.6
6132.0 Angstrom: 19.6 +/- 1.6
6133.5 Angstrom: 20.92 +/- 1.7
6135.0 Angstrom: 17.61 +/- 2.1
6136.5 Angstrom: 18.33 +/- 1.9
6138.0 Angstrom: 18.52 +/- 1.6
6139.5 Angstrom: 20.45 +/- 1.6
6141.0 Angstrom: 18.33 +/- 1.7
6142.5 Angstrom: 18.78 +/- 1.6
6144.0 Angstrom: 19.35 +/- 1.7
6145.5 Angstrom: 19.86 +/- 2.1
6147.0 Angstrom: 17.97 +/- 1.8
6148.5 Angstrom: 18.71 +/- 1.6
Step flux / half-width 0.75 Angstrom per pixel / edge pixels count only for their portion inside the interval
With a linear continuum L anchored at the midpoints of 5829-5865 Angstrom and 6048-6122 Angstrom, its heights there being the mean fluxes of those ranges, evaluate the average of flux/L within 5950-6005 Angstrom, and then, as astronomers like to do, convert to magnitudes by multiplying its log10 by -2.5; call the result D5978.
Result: 0.03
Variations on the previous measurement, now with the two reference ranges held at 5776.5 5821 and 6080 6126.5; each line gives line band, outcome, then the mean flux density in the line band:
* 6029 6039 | 0.042 mag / 19.7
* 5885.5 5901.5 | 0.059 mag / 19.5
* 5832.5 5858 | 0.021 mag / 20.2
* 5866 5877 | -0.131 mag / 23.2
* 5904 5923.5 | 0.035 mag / 19.9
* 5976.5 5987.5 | 0.095 mag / 18.8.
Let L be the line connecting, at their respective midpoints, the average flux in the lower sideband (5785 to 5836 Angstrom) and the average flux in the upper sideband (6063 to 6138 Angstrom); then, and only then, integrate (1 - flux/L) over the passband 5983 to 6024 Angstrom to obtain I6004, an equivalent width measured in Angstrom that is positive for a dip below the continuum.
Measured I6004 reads 1.90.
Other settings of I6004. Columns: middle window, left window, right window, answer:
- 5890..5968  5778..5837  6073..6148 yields 1.6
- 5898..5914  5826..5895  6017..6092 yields 0.4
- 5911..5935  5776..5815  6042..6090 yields 0.4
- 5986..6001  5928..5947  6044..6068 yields 0.9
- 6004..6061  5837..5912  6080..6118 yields 1.9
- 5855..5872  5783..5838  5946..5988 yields 0.4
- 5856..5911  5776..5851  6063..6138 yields -0.7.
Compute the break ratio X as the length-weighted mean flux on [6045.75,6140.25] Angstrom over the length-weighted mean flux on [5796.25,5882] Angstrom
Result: 0.95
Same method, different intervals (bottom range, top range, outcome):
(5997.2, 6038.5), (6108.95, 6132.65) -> 1.03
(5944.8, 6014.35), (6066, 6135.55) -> 1.02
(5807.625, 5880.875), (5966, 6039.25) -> 0.93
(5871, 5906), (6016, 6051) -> 0.94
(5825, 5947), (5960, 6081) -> 0.96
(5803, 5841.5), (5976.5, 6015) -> 0.94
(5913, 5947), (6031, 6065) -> 0.99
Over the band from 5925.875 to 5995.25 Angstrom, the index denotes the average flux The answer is 20.4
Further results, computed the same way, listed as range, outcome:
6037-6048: 20.1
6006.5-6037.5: 19.8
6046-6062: 20.1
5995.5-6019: 19.6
